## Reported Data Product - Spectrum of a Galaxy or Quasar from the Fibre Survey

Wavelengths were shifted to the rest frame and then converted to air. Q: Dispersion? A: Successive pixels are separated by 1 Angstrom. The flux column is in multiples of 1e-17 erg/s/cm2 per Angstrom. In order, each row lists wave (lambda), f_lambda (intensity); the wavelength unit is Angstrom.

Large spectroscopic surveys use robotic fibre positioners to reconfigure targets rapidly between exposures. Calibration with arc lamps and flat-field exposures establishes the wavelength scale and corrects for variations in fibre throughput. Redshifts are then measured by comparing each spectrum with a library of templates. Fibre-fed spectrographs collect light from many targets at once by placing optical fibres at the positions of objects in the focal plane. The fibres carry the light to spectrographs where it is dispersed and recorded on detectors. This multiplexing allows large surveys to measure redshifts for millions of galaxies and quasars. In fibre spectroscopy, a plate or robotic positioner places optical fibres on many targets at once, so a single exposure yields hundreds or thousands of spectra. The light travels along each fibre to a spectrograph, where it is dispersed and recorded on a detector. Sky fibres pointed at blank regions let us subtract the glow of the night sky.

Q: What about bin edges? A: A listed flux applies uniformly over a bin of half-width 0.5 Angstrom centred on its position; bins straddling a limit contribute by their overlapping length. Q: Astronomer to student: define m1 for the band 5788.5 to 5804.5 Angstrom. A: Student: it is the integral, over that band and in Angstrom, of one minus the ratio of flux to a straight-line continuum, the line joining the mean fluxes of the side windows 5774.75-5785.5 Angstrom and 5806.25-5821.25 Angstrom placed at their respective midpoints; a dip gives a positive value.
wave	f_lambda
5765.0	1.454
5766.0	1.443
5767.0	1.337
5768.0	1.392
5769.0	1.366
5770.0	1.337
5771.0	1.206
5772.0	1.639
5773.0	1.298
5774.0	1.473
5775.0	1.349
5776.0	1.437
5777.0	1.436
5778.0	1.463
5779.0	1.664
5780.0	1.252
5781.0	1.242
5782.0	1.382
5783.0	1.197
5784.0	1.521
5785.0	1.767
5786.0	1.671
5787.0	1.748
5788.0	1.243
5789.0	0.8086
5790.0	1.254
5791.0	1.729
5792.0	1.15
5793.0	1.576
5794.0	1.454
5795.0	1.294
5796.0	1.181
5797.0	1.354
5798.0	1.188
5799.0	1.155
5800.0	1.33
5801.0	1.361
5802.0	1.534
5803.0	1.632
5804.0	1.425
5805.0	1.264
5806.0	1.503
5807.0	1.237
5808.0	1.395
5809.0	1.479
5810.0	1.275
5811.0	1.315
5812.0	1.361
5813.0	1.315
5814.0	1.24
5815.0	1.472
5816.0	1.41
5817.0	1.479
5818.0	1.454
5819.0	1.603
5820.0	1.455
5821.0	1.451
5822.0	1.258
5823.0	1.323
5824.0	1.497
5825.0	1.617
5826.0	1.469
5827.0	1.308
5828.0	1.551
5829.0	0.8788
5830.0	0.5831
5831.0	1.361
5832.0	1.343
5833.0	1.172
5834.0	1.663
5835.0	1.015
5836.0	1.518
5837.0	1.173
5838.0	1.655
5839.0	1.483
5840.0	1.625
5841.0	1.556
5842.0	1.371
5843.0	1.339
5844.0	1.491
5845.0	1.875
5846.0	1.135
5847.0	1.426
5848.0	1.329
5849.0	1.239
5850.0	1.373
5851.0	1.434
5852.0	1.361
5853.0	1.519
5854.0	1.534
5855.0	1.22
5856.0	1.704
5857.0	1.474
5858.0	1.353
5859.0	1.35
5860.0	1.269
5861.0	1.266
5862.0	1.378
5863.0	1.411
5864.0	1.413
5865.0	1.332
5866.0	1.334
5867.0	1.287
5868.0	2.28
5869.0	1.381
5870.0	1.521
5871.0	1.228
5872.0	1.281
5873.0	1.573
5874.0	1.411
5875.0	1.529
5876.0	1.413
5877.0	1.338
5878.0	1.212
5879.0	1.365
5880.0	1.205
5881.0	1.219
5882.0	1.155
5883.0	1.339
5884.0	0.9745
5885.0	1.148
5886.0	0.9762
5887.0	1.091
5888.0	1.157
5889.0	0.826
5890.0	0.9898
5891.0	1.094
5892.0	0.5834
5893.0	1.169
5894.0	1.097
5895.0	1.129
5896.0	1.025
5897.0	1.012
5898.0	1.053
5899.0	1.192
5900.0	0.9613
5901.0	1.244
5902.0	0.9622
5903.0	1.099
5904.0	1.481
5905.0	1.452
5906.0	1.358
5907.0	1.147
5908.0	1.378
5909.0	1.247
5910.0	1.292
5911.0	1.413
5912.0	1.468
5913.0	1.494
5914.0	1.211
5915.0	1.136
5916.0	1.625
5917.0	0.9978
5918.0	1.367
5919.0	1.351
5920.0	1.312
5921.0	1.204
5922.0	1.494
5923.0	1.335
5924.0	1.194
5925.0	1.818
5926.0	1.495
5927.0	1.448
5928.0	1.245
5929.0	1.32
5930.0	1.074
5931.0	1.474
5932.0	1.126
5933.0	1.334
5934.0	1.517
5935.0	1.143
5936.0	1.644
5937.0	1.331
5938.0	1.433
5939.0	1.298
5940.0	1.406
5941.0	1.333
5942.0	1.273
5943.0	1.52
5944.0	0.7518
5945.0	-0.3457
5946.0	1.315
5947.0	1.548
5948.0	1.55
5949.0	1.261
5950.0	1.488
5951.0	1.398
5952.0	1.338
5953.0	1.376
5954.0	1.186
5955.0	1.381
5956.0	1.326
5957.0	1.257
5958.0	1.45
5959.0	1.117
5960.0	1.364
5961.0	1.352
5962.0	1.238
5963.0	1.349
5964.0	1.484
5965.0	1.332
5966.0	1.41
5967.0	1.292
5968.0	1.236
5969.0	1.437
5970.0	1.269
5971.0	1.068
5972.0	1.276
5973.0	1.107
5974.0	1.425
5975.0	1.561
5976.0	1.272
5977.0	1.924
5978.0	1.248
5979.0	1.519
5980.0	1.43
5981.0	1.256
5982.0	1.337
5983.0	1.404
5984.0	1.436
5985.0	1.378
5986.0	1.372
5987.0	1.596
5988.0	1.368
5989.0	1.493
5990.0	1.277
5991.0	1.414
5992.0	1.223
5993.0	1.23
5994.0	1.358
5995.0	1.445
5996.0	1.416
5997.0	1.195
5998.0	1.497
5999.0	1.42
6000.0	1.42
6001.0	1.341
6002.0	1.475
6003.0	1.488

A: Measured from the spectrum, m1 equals 0.8 Angstrom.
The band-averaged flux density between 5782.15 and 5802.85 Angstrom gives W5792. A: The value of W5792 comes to 1.38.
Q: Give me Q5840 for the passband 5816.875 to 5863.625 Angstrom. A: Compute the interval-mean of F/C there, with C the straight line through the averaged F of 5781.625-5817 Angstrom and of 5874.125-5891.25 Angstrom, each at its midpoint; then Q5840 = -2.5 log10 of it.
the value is -0.087 mag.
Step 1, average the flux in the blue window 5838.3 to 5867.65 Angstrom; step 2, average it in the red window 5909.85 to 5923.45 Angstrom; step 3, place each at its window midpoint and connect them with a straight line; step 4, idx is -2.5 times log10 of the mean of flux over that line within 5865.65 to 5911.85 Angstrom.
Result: 0.12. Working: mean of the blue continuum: 1.42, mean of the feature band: 1.23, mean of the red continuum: 1.34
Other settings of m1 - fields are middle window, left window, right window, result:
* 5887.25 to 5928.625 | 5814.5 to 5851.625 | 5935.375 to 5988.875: 3.69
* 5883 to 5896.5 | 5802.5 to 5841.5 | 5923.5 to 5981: 3.18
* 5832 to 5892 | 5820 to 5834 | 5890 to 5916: -4.16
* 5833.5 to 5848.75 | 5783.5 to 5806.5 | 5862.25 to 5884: -0.57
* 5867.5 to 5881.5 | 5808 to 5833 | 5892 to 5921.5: -1.67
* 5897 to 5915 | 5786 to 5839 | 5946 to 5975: 1.25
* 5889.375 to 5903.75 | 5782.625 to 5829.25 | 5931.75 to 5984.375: 3.17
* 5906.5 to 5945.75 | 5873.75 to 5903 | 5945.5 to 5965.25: -1.12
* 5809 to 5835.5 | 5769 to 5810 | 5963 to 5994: 0.80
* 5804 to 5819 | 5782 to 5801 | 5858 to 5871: 0.03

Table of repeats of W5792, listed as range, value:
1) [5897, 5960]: 1.29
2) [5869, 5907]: 1.19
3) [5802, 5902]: 1.32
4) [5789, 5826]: 1.38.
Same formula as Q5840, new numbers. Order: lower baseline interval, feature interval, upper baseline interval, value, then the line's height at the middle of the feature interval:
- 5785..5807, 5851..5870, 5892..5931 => -0.10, 1.32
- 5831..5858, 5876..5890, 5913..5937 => 0.19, 1.38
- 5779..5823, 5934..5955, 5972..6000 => 0.10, 1.39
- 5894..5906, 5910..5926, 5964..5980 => -0.13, 1.21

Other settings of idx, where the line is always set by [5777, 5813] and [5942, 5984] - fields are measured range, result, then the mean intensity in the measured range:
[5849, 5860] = -0.047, 1.42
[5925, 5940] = -0.037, 1.37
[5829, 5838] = 0.111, 1.23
